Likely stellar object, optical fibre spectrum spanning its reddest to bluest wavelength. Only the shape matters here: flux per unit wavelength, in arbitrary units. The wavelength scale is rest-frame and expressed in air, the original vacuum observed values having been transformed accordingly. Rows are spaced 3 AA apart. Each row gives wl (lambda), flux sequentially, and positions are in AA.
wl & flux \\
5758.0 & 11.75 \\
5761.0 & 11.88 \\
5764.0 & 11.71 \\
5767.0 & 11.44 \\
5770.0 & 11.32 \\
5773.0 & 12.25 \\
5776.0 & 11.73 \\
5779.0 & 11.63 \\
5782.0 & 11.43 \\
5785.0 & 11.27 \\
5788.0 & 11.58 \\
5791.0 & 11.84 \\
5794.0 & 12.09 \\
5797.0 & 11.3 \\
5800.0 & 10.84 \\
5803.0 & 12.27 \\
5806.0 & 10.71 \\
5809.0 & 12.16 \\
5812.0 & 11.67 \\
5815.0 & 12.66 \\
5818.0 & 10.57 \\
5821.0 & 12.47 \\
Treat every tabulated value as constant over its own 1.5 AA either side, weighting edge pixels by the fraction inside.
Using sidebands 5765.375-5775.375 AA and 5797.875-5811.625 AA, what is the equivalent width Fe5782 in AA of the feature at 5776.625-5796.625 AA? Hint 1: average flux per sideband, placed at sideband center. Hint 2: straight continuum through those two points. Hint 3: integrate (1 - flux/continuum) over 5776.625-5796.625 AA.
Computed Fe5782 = -0.06 AA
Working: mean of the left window 11.7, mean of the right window 11.5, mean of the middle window 11.6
